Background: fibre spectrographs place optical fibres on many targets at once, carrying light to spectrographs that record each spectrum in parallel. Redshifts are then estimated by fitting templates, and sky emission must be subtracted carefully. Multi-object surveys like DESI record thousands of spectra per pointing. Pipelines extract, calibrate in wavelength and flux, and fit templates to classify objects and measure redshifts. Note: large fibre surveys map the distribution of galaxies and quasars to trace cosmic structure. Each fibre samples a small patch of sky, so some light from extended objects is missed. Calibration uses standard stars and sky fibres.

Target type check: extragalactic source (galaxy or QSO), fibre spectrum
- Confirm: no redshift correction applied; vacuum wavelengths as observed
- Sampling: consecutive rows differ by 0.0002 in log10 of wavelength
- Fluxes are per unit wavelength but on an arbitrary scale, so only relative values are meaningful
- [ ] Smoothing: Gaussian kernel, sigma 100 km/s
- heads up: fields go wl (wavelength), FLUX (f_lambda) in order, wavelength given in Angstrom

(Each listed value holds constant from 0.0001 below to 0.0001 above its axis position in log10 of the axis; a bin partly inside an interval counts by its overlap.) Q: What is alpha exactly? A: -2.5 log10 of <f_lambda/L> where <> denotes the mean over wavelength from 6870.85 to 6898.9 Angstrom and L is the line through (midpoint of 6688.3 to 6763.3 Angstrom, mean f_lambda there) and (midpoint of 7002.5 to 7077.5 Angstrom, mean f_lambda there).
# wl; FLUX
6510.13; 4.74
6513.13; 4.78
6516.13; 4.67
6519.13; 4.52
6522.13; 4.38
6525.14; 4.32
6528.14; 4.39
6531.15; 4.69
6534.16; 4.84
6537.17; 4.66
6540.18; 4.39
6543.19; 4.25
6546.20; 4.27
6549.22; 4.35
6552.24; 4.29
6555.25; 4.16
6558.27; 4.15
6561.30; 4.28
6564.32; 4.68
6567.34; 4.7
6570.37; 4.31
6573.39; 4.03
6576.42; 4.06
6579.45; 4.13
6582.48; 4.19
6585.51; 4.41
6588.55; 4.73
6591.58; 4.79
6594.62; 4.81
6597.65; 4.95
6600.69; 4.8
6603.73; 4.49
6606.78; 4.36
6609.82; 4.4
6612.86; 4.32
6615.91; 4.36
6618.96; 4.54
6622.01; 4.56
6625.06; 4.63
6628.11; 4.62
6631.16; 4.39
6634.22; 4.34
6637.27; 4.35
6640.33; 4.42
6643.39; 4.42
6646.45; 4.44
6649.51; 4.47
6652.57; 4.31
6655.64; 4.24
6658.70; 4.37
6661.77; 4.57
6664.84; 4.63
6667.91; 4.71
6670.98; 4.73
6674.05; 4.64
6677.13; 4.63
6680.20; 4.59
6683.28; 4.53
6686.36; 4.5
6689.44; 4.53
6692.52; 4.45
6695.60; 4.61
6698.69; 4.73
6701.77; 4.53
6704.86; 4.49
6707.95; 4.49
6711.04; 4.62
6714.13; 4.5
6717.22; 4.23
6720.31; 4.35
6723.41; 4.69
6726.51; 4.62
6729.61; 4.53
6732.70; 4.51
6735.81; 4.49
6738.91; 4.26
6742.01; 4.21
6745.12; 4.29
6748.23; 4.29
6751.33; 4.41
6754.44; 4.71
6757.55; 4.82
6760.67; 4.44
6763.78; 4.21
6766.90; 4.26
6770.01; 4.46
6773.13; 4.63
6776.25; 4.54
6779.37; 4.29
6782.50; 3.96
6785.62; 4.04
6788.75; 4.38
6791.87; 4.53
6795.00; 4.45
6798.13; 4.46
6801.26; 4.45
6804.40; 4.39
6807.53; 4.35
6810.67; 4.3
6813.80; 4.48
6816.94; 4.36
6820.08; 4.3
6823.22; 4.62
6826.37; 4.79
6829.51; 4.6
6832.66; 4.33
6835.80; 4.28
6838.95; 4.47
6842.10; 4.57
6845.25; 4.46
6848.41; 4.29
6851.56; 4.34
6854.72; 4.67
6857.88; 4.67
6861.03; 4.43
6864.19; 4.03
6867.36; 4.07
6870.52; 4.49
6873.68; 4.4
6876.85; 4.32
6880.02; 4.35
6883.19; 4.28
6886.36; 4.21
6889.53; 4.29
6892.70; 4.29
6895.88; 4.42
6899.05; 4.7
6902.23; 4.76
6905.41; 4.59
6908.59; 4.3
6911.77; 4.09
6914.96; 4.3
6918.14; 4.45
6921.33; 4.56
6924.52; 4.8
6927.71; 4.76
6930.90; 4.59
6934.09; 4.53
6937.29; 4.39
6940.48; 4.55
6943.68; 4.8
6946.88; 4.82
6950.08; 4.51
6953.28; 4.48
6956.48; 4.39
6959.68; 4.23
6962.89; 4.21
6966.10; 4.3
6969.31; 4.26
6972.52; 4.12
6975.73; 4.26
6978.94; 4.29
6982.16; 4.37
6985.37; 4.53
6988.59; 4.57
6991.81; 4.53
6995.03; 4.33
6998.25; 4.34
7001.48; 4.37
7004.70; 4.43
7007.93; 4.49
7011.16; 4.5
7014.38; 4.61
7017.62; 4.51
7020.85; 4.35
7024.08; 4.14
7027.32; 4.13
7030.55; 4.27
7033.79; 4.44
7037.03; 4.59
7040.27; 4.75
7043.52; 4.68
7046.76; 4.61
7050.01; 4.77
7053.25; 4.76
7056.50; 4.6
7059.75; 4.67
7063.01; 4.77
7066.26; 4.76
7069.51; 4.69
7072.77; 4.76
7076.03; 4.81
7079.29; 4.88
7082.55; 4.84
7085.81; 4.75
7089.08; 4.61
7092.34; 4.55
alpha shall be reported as 0.04 mag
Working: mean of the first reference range 4.49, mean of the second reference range 4.57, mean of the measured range 4.35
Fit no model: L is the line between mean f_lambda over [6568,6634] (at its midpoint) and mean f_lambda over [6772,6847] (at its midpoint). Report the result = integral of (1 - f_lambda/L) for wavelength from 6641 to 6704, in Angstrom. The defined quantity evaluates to -1.1 Angstrom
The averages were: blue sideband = 4.47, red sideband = 4.42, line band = 4.53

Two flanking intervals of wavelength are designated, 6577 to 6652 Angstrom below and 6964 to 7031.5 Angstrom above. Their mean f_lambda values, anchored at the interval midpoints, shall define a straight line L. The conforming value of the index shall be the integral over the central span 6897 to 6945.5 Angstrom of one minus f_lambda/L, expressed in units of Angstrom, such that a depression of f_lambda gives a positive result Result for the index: -1.7 Angstrom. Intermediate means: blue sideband 4.49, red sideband 4.37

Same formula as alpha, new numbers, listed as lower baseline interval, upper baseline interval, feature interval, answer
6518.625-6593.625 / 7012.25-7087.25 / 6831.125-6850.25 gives 0.03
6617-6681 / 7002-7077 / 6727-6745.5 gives 0.03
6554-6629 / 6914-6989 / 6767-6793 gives 0.03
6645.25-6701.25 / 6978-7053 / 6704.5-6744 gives 0.02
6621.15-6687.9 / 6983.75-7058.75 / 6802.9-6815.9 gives 0.03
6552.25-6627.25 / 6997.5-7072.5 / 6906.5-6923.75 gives 0.04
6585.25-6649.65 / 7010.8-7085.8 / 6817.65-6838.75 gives 0.02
